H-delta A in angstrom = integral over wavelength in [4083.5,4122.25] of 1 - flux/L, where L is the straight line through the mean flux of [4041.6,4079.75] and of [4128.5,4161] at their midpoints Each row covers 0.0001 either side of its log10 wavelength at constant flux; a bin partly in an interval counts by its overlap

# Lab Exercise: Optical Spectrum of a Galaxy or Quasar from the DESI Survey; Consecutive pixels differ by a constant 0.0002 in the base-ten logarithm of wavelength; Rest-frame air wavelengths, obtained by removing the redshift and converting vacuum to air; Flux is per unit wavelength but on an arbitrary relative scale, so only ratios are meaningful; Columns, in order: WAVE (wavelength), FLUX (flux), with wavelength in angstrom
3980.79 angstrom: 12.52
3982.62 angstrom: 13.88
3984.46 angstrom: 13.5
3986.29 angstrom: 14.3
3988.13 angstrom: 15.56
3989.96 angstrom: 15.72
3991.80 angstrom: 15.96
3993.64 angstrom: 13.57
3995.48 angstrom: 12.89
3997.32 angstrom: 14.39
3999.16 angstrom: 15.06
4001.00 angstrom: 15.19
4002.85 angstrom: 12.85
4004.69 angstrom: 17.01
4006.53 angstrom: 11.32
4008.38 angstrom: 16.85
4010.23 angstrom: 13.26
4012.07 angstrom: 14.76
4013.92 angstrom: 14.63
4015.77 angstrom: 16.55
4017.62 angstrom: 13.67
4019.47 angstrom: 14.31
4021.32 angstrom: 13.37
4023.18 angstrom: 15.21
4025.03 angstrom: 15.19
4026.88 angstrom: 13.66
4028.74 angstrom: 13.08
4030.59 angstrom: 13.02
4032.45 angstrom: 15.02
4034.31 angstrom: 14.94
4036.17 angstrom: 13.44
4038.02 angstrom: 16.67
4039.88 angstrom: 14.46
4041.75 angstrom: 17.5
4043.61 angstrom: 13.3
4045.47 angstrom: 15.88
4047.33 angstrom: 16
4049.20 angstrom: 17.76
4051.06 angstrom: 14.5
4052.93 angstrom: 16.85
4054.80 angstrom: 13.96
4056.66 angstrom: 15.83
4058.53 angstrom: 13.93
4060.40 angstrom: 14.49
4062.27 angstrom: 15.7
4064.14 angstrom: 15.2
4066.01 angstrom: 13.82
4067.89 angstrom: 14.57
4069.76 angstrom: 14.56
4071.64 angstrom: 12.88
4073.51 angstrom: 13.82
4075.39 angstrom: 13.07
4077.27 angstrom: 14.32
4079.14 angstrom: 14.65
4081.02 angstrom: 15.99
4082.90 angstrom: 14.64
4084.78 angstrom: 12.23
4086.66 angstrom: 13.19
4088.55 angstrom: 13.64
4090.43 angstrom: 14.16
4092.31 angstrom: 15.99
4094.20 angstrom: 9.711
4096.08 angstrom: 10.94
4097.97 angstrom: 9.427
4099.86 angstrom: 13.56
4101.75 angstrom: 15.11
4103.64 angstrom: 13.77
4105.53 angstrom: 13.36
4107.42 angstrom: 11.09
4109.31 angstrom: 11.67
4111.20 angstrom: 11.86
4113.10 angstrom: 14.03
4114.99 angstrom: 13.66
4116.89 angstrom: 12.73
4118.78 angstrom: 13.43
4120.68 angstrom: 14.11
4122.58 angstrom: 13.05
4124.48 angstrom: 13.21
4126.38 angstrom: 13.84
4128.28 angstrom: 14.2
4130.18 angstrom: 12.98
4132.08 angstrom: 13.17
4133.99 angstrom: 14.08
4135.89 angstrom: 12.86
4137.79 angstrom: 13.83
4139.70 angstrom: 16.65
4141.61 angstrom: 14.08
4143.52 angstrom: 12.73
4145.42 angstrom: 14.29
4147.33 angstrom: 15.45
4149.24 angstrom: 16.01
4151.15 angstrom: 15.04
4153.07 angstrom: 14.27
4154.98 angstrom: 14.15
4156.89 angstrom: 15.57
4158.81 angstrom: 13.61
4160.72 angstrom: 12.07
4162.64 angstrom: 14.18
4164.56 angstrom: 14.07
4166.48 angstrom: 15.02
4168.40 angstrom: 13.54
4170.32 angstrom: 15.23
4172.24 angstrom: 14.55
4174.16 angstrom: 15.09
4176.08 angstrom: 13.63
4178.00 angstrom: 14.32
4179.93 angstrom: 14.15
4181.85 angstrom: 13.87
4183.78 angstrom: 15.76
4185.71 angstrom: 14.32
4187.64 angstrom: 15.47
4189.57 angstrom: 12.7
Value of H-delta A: 4.3 angstrom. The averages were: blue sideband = 14.8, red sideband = 14.2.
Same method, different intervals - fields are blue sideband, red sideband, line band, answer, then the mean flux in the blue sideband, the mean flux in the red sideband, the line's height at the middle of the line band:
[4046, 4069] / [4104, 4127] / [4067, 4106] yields 1.7 angstrom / 15.2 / 13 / 14.1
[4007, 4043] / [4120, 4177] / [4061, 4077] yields 0.3 angstrom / 14.7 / 14.2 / 14.5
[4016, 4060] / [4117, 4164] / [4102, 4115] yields 1.3 angstrom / 14.9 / 14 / 14.3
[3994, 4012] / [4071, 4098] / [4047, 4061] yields -1.7 angstrom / 14.3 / 13.4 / 13.7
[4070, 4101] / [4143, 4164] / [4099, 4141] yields 1.1 angstrom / 13.3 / 14.3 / 13.8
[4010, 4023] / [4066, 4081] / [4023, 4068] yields -2.2 angstrom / 14.5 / 14.1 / 14.3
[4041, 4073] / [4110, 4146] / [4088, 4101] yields 1.6 angstrom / 15.1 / 13.6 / 14.3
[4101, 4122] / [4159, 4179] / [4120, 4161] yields -1.3 angstrom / 13.1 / 14.1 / 13.7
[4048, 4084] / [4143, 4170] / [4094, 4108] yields 2.2 angstrom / 14.8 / 14.3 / 14.6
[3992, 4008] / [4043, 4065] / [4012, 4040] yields 0.5 angstrom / 14.2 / 15.3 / 14.7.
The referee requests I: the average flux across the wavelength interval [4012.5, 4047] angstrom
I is 14.7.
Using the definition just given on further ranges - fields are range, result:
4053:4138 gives 13.6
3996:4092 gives 14.6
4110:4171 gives 14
